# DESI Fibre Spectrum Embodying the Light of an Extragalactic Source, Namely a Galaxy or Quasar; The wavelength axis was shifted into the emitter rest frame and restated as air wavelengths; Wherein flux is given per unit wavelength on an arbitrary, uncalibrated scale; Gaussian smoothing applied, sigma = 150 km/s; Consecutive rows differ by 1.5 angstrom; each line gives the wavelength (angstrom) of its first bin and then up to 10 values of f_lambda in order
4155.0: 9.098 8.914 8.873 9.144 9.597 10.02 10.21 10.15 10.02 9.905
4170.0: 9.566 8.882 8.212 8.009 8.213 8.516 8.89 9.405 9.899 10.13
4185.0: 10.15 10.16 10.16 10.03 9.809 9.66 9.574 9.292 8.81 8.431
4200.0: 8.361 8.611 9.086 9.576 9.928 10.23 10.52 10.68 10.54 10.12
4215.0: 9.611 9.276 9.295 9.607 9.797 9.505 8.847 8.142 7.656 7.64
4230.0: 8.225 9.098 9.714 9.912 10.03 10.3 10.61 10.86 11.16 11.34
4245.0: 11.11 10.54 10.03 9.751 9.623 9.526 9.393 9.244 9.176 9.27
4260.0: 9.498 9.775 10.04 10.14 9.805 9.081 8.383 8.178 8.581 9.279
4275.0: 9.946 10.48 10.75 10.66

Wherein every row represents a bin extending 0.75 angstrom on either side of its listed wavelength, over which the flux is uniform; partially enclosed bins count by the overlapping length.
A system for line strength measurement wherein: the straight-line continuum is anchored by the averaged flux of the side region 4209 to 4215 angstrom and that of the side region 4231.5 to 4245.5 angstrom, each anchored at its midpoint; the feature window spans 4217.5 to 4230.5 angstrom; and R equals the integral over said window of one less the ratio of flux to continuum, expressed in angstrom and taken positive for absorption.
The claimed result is 2.1 angstrom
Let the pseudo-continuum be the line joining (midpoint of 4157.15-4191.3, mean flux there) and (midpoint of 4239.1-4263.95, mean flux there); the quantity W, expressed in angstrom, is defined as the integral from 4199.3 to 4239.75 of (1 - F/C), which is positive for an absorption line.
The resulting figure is 1.5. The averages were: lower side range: 9.47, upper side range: 10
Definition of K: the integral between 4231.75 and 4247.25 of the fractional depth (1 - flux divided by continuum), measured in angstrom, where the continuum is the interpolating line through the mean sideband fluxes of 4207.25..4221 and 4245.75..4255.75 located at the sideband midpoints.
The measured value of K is -1.1 angstrom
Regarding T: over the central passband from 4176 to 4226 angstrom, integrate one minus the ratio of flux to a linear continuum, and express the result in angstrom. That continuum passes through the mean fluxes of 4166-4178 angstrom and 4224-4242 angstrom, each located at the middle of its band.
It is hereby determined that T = -2.1 angstrom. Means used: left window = 8.95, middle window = 9.52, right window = 9.35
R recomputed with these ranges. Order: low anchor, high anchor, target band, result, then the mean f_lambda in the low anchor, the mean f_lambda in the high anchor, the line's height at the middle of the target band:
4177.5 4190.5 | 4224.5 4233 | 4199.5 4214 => -1.2 angstrom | 9.78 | 8.31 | 9.03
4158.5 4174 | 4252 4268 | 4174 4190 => 0.2 angstrom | 9.53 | 9.55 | 9.54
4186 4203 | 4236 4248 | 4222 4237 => 2.1 angstrom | 9.33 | 10.7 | 10.4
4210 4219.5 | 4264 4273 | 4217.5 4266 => -1.2 angstrom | 9.88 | 9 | 9.44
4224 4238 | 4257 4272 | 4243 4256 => -1.3 angstrom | 8.94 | 9.3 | 9.14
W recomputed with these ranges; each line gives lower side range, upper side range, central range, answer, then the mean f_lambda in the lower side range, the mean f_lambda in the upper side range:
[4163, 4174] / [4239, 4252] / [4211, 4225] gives 0.8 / 9.54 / 10.5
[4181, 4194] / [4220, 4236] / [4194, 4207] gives 0.8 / 9.96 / 8.92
